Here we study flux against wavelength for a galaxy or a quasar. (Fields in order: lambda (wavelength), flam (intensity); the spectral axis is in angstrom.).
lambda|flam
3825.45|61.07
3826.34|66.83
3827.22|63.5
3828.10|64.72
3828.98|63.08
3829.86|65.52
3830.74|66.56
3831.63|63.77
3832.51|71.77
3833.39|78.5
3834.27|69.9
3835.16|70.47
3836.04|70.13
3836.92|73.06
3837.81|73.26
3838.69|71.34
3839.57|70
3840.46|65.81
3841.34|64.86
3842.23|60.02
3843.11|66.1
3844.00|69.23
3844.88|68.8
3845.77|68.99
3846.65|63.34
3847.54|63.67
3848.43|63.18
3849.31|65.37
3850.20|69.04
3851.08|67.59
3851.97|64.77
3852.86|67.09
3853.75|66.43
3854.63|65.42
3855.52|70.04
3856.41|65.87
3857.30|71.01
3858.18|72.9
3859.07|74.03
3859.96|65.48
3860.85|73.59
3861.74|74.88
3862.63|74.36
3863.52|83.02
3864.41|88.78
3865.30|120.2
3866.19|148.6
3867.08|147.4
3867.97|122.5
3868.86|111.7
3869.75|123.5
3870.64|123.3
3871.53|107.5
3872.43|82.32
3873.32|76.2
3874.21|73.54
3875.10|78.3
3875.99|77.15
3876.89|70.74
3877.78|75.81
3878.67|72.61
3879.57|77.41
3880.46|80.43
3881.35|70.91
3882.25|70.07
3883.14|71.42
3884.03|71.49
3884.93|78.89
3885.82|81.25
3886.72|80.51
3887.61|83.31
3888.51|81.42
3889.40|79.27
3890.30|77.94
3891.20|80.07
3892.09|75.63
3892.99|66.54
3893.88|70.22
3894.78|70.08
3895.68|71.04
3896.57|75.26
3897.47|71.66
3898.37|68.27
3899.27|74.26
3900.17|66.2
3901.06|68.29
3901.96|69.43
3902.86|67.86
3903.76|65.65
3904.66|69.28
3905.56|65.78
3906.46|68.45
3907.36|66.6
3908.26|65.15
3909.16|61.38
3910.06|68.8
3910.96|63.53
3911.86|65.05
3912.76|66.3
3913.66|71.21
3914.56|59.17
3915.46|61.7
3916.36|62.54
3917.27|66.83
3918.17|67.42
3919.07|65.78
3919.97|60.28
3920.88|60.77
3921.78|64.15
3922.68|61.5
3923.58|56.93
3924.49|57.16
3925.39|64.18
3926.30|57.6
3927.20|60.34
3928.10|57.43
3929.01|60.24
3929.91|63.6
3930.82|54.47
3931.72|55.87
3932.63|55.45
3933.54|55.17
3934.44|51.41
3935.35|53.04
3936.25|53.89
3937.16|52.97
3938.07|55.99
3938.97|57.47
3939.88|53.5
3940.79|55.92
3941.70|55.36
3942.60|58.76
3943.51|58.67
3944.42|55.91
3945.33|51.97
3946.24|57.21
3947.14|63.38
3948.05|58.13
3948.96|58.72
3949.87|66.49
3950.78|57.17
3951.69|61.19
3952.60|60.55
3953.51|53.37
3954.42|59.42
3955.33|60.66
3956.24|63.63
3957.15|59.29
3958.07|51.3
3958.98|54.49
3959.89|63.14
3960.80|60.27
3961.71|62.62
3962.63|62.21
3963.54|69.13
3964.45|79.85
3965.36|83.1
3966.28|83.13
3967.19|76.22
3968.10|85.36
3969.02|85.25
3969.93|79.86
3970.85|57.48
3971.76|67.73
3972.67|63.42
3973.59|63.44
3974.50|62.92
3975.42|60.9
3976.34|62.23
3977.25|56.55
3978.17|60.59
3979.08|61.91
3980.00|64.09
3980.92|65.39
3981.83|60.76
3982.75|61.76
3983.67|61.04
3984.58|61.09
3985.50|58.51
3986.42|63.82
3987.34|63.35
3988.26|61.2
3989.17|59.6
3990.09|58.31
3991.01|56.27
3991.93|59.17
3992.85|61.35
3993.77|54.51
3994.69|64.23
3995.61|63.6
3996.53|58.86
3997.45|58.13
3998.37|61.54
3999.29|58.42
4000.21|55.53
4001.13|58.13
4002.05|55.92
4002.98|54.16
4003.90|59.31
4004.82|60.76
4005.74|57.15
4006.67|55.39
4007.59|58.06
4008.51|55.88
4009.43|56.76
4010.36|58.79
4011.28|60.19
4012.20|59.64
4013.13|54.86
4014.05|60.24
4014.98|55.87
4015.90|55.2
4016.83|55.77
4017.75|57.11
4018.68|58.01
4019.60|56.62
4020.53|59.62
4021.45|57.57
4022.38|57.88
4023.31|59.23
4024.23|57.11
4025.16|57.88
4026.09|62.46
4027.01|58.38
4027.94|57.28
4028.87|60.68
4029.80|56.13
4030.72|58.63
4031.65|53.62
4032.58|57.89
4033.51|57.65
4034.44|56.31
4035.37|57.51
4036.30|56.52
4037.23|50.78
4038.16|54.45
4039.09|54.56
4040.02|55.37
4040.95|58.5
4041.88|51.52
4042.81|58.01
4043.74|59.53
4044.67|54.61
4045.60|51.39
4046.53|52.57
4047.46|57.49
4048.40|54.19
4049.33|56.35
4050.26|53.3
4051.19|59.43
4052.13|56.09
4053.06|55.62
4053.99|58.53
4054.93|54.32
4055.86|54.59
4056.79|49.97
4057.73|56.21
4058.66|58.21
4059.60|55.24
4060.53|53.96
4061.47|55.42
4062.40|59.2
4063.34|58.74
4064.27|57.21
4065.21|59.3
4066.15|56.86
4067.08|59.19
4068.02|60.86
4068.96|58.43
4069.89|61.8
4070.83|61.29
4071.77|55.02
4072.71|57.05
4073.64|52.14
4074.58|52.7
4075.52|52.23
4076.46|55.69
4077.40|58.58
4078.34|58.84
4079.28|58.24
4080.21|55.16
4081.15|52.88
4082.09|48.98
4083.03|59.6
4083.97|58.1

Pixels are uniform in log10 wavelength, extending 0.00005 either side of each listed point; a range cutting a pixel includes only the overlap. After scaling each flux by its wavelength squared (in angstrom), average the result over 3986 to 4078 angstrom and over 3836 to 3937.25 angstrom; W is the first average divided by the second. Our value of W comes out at 0.85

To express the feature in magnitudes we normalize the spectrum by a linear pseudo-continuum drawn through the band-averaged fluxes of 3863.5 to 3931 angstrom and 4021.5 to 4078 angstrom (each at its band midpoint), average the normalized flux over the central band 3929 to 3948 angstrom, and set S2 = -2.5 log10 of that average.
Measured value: 0.24 mag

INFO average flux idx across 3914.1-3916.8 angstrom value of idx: 61.3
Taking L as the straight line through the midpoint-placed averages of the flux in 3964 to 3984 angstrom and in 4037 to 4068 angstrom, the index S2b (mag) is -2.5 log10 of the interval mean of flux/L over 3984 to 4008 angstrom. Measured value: 0.101 mag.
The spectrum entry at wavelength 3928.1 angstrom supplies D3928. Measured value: 57.43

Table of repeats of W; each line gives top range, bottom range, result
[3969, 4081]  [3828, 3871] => 0.82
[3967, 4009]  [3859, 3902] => 0.78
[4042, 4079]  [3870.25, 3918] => 0.84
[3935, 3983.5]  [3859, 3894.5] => 0.76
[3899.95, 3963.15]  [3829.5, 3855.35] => 0.94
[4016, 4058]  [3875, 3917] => 0.85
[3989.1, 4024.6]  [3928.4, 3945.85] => 1.08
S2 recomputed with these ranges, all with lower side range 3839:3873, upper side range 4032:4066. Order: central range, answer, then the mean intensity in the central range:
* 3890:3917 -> 0.102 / 68.4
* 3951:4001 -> 0.037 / 63.3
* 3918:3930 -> 0.184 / 61.1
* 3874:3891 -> 0.018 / 76.5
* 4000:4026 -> 0.056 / 57.5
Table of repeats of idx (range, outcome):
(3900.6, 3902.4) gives 69.1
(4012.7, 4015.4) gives 57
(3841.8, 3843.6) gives 63.2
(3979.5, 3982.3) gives 63.3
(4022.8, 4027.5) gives 59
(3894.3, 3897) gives 72.1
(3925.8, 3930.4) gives 59.8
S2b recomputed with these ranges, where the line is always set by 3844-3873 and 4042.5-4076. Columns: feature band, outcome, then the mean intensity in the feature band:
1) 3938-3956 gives 0.23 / 58.1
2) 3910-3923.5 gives 0.19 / 64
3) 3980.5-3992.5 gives 0.09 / 60.8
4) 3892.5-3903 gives 0.13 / 70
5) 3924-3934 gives 0.26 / 58.3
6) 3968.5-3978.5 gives 0.04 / 65.6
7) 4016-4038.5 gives 0.06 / 57.3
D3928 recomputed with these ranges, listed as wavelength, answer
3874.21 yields 73.54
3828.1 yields 64.72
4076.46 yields 55.69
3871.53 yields 107.5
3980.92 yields 65.39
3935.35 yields 53.04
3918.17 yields 67.42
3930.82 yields 54.47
